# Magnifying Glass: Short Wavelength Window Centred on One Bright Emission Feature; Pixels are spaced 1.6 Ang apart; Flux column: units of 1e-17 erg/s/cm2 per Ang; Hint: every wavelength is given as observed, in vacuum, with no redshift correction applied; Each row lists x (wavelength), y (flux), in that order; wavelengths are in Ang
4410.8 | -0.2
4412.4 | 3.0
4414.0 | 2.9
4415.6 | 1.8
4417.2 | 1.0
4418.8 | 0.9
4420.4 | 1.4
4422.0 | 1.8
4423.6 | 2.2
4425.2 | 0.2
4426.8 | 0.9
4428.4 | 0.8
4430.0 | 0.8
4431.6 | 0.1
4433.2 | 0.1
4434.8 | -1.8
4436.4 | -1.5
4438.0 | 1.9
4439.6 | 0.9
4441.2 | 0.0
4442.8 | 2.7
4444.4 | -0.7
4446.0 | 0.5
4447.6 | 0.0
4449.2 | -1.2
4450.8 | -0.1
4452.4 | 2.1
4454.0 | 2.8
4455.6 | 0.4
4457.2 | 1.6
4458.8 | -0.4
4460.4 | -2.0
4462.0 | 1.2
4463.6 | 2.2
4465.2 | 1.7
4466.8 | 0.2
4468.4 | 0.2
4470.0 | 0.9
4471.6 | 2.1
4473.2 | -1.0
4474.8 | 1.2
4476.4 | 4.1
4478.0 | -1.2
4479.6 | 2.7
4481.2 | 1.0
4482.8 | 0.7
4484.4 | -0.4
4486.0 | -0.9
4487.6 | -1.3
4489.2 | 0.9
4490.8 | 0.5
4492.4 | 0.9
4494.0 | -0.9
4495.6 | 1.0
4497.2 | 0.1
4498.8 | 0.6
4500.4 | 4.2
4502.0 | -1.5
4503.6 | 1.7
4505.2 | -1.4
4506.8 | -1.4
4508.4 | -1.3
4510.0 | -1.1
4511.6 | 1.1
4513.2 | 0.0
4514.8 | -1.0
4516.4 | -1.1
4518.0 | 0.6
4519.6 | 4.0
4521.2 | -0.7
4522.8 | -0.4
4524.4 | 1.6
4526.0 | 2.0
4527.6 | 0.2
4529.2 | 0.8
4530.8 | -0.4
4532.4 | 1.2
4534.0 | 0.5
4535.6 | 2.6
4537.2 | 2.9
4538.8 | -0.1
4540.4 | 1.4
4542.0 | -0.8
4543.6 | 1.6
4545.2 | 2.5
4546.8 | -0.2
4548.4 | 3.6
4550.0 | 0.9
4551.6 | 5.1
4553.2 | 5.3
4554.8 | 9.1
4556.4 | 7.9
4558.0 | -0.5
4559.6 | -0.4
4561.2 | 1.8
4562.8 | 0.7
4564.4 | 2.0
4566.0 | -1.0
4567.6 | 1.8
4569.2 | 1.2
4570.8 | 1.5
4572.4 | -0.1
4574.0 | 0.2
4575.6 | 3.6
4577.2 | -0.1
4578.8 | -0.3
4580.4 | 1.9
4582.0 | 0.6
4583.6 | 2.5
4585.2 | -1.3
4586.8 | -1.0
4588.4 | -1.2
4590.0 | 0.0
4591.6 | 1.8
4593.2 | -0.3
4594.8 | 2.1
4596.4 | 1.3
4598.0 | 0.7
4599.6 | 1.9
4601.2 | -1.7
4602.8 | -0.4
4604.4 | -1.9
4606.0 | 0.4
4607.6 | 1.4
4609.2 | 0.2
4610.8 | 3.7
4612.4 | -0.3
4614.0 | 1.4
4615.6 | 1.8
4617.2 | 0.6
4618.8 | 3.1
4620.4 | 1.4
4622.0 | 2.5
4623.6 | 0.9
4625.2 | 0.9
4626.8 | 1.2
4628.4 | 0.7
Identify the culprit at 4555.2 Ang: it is [O II]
